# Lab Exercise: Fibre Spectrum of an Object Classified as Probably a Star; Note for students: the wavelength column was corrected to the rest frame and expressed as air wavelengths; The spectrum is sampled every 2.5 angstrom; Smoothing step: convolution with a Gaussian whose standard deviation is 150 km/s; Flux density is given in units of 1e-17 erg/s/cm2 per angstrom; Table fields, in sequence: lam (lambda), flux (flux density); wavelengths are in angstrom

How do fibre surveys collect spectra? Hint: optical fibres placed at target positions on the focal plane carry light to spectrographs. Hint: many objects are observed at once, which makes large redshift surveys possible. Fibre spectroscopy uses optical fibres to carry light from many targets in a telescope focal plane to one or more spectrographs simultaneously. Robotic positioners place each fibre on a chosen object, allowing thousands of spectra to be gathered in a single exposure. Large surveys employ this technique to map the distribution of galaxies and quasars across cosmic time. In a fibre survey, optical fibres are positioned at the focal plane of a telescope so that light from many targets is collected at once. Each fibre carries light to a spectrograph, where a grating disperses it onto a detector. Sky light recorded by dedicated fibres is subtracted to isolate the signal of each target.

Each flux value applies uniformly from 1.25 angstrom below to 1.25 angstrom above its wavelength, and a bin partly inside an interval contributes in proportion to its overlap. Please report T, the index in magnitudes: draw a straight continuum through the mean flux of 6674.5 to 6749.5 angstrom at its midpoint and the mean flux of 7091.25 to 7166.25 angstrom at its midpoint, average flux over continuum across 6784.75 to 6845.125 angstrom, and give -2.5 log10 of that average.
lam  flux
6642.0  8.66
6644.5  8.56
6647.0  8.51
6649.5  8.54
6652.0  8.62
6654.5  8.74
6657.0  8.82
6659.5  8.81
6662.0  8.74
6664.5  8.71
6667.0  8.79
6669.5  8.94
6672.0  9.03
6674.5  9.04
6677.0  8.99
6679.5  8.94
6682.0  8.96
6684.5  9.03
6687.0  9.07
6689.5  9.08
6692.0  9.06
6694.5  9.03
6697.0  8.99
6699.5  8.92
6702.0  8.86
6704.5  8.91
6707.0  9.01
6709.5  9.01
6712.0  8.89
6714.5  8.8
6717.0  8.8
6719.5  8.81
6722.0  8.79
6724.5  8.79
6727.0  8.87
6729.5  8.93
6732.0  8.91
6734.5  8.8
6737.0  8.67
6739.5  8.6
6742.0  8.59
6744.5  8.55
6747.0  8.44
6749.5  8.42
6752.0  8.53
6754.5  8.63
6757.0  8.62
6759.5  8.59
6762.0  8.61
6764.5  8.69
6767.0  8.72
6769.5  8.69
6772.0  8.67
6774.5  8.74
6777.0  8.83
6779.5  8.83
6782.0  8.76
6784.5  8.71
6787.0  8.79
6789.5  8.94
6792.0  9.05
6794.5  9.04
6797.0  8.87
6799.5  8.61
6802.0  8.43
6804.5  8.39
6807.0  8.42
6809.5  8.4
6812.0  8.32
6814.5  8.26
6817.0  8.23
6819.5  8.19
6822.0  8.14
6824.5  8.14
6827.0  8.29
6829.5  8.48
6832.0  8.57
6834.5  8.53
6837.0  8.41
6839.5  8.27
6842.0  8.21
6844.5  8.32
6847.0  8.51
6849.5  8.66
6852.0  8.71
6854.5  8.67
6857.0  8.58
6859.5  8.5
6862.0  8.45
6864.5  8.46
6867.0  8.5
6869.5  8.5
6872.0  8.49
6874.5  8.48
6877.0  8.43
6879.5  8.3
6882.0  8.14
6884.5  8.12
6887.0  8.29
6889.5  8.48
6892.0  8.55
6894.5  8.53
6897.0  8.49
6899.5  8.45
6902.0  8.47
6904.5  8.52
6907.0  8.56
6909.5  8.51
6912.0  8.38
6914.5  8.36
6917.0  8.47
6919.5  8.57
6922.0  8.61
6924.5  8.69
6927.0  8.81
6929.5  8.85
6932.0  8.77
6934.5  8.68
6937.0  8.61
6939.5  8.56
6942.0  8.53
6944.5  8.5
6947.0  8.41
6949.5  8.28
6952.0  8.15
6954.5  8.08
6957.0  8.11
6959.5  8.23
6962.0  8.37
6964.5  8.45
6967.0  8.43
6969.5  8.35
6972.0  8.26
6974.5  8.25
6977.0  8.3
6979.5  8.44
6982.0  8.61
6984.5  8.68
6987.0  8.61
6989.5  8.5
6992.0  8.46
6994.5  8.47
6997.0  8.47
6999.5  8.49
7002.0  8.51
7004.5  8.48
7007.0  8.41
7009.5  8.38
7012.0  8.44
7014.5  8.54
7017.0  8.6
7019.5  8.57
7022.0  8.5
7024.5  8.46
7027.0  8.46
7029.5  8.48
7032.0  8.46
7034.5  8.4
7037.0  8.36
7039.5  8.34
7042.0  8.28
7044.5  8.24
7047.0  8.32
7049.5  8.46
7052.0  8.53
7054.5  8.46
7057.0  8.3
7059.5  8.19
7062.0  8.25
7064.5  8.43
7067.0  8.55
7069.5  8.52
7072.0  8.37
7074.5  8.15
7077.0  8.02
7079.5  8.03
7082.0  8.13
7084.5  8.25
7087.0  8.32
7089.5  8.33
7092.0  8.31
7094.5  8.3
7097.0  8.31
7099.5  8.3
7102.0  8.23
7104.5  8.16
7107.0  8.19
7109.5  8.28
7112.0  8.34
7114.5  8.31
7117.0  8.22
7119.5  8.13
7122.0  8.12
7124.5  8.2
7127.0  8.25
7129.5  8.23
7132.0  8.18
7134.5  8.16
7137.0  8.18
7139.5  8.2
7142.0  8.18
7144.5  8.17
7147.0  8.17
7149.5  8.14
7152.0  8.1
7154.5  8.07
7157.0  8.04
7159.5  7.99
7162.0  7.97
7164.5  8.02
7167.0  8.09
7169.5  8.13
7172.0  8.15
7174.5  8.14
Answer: 0.03 mag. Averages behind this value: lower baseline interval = 8.86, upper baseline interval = 8.18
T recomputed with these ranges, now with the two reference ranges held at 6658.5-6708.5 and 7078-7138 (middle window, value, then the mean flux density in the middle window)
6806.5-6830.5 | 0.06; 8.28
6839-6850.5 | 0.04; 8.4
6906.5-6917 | 0.01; 8.45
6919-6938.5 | -0.02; 8.7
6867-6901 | 0.03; 8.41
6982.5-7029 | -0.01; 8.5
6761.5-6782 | 0.01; 8.73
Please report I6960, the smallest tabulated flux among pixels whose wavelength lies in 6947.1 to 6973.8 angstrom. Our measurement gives 8.08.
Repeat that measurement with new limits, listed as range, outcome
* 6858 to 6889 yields 8.12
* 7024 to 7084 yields 8.02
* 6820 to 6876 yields 8.14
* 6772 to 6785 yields 8.67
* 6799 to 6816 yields 8.26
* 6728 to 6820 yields 8.19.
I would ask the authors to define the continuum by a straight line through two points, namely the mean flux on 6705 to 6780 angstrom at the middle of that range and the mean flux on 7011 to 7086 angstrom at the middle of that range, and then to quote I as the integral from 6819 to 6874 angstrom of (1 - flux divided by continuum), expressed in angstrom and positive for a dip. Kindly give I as 1.1 angstrom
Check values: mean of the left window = 8.73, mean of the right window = 8.37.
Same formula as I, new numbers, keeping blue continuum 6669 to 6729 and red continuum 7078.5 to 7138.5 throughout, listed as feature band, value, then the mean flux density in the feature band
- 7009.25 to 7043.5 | -0.3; 8.45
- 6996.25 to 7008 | -0.1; 8.47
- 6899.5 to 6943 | -0.1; 8.58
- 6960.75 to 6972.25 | 0.1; 8.38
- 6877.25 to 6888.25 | 0.5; 8.23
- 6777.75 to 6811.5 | 0.3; 8.7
